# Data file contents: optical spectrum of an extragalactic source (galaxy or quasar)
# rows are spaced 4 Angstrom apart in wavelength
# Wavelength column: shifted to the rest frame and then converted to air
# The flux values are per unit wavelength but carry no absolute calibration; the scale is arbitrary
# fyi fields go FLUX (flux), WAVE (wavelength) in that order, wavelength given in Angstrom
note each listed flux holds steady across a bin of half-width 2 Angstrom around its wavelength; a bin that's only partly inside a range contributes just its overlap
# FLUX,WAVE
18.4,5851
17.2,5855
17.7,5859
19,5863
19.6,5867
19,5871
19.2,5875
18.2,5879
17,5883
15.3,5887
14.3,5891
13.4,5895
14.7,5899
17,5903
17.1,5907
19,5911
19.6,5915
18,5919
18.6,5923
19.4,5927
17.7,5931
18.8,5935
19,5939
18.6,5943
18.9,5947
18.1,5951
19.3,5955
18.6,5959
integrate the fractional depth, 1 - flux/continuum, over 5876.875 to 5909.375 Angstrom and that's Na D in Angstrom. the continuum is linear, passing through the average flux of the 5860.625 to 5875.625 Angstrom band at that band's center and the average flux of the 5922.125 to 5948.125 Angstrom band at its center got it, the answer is 5.3 Angstrom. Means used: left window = 19.2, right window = 18.7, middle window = 15.9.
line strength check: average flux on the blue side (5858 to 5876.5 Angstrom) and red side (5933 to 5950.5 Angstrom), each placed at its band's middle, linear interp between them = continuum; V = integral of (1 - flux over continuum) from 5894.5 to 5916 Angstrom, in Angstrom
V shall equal 2.2 Angstrom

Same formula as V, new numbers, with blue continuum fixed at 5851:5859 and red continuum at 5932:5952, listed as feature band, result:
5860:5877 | -1.3 Angstrom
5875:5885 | 0.0 Angstrom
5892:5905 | 2.3 Angstrom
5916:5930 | -0.2 Angstrom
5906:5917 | -0.2 Angstrom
